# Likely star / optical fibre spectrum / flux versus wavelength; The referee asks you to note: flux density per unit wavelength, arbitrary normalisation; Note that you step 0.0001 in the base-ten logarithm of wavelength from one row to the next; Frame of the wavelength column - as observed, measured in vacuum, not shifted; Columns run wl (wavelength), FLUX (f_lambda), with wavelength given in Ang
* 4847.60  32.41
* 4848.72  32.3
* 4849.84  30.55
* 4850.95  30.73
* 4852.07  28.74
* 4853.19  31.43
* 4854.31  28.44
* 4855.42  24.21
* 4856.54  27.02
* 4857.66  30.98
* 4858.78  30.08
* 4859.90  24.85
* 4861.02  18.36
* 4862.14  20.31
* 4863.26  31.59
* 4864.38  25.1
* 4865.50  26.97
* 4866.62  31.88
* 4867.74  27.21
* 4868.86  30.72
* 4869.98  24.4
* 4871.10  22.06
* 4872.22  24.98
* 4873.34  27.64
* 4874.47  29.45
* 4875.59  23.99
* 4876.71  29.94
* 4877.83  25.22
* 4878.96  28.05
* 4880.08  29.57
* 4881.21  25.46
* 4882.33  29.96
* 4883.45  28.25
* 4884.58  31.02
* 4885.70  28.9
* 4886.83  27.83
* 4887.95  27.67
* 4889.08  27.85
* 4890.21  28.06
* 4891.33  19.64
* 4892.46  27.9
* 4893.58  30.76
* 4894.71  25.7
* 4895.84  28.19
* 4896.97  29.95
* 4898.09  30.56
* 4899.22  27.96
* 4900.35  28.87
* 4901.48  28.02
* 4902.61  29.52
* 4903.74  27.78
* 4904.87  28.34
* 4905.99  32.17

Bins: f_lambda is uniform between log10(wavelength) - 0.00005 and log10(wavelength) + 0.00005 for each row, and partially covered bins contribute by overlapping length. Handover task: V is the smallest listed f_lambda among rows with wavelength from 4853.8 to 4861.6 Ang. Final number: 18.36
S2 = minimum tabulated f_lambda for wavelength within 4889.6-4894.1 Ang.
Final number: 19.64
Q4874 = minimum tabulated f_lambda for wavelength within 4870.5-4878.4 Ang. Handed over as 22.06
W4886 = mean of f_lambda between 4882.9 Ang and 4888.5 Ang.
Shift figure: 28.7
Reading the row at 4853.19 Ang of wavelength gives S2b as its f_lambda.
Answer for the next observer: 31.43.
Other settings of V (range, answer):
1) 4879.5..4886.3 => 25.46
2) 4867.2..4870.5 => 24.4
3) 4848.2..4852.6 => 28.74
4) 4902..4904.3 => 27.78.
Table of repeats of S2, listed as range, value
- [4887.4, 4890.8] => 27.67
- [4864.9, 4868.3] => 26.97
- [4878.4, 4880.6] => 28.05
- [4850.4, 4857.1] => 24.21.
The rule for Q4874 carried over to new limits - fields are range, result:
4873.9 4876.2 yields 23.99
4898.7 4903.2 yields 27.96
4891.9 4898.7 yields 25.7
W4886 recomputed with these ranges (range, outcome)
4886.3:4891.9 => 26.2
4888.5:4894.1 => 26.8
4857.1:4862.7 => 24.9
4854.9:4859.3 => 28.1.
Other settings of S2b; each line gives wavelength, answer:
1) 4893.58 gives 30.76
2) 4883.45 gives 28.25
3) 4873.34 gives 27.64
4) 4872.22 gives 24.98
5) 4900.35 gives 28.87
